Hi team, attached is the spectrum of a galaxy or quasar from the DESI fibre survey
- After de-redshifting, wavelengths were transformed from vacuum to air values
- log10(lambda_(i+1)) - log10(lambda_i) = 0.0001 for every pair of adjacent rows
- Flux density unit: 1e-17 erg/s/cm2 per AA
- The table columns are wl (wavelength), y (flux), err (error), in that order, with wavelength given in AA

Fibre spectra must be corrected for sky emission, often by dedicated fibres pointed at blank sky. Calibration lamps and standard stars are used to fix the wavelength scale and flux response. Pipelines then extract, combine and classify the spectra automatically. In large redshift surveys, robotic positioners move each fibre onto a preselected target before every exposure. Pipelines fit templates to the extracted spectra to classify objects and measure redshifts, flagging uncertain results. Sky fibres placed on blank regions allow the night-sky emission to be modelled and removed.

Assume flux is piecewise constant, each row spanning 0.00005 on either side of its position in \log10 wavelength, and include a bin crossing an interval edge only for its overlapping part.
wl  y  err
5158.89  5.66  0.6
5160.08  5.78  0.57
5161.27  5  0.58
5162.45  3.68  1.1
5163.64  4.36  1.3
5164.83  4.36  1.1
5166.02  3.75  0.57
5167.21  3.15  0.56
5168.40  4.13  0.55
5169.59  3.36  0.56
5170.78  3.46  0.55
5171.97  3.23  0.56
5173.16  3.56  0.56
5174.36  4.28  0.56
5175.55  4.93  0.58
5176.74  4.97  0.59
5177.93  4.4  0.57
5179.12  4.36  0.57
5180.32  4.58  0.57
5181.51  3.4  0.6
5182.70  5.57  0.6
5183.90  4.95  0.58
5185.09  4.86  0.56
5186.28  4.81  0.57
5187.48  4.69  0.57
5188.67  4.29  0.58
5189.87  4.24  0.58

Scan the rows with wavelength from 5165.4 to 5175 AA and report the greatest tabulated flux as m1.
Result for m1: 4.28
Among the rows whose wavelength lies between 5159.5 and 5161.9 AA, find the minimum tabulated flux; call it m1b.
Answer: 5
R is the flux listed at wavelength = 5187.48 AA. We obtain 4.69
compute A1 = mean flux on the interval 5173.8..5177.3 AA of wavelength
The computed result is 4.73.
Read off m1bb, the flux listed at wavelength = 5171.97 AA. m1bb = 3.23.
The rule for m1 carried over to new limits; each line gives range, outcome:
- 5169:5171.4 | 3.46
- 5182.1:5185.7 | 5.57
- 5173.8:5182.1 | 4.97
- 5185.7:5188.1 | 4.81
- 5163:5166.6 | 4.36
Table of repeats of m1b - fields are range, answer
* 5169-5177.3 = 3.23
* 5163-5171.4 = 3.15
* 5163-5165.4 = 4.36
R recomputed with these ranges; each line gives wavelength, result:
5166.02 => 3.75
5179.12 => 4.36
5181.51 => 3.4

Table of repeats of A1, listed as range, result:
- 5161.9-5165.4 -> 4.14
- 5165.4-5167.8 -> 3.46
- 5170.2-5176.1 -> 3.88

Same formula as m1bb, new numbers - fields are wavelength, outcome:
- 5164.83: 4.36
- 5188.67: 4.29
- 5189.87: 4.24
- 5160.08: 5.78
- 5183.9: 4.95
